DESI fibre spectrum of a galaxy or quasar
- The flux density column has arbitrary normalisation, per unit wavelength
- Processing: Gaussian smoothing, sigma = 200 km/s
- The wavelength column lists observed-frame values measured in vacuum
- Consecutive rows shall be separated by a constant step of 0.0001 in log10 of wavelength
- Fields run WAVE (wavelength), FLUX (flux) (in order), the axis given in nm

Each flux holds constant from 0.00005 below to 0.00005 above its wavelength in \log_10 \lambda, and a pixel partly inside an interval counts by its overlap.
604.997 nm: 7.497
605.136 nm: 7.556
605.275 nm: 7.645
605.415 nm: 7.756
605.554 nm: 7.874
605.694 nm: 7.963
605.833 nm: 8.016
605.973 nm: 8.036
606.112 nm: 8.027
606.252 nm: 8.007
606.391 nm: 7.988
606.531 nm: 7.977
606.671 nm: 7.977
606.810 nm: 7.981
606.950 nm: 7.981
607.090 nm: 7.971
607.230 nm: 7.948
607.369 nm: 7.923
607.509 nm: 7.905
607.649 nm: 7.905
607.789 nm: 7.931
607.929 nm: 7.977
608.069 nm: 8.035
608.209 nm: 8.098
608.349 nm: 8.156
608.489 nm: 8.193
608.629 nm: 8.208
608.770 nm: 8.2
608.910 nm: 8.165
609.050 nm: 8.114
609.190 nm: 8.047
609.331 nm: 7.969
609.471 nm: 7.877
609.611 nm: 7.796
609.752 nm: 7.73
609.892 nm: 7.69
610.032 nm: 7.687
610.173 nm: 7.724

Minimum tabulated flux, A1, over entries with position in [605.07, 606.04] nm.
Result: 7.556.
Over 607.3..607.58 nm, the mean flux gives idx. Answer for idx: 7.91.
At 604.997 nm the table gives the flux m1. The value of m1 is 7.497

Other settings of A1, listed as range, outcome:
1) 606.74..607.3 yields 7.948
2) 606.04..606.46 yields 7.988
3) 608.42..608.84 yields 8.193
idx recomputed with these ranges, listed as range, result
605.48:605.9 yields 7.96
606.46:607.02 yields 7.97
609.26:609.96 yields 7.81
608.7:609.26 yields 8.14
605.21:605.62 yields 7.75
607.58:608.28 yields 7.99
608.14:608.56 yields 8.15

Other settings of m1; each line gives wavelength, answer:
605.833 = 8.016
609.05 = 8.114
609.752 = 7.73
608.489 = 8.193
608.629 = 8.208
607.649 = 7.905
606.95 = 7.981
